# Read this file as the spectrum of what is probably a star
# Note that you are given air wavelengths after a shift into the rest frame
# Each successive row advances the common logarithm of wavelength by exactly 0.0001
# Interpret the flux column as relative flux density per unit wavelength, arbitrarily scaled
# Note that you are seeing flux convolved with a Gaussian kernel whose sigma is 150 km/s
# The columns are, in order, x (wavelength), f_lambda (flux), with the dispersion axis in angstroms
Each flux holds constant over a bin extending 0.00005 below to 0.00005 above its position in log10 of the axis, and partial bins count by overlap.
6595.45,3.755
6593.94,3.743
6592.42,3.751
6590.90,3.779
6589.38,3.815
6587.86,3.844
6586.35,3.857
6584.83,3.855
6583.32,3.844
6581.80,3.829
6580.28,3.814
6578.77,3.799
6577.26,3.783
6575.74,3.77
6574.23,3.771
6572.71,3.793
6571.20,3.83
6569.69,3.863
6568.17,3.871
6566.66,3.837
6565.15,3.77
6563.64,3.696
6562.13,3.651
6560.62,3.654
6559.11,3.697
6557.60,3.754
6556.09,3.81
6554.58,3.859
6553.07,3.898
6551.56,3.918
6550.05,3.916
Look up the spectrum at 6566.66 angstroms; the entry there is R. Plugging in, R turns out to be 3.837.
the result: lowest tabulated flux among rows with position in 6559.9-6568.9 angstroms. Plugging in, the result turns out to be 3.651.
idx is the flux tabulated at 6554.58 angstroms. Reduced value 3.859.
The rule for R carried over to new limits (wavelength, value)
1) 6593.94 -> 3.743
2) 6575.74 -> 3.77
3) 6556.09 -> 3.81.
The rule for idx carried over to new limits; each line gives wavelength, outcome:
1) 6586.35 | 3.857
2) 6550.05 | 3.916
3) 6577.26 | 3.783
